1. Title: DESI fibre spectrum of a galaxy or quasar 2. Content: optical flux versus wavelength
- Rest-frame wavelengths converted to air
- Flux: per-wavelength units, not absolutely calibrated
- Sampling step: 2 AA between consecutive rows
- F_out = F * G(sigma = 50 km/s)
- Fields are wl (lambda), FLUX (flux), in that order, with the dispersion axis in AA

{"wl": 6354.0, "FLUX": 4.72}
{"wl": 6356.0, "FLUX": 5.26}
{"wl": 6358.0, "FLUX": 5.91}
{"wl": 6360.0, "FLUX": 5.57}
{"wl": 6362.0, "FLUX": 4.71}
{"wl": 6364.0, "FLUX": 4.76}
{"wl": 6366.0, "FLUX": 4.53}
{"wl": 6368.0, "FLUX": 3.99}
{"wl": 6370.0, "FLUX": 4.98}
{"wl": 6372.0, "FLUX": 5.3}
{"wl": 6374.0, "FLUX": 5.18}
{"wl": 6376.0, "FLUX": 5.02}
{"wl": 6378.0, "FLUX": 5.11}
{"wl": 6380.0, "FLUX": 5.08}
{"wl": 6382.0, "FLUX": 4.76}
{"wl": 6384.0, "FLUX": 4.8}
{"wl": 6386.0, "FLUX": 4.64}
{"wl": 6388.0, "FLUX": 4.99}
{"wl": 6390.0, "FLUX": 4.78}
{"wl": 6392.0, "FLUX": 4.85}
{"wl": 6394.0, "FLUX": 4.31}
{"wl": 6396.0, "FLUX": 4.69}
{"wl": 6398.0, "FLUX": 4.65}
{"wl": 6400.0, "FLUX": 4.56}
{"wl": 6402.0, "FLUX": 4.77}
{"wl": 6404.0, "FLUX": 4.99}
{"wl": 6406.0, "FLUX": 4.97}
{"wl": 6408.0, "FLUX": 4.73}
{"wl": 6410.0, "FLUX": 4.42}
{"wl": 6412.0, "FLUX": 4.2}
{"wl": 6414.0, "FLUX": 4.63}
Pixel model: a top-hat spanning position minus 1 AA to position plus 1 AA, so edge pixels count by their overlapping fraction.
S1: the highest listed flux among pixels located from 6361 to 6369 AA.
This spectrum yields 4.76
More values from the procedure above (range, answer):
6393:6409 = 4.99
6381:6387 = 4.8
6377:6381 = 5.11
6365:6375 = 5.3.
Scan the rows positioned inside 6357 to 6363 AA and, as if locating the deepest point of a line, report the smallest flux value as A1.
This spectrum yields 4.71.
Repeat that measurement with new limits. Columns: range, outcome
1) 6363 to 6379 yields 3.99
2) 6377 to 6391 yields 4.64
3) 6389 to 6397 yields 4.31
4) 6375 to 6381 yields 5.02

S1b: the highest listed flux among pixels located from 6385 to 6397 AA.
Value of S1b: 4.99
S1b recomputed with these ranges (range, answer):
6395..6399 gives 4.69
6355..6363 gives 5.91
